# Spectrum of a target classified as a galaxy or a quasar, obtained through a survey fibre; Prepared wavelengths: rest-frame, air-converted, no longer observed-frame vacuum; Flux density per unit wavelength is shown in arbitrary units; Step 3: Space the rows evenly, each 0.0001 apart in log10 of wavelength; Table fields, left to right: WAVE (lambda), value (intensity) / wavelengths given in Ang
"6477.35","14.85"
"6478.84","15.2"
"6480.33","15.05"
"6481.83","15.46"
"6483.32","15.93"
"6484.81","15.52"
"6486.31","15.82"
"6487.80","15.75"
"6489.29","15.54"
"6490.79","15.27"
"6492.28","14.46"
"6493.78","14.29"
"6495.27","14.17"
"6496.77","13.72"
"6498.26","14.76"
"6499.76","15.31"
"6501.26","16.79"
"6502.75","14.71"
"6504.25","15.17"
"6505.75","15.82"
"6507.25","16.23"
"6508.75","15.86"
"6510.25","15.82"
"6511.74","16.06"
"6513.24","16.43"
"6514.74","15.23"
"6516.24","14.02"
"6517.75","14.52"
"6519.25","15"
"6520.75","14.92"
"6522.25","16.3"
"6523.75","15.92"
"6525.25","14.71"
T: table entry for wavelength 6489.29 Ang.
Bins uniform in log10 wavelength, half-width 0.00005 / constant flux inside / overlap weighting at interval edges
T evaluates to 15.54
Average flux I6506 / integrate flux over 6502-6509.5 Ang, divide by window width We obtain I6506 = 15.6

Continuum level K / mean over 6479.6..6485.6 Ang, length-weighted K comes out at 15.5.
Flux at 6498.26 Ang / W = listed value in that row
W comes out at 14.76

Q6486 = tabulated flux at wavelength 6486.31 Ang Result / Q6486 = 15.82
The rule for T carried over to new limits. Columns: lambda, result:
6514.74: 15.23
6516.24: 14.02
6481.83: 15.46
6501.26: 16.79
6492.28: 14.46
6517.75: 14.52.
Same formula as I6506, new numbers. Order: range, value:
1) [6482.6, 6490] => 15.7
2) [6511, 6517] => 15.4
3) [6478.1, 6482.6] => 15.2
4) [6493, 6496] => 14.2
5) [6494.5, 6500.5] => 14.5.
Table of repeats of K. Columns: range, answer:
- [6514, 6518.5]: 14.6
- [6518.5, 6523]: 15.4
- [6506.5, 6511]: 16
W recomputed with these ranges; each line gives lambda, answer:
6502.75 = 14.71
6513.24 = 16.43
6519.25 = 15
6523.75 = 15.92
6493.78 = 14.29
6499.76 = 15.31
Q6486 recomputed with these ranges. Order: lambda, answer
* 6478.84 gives 15.2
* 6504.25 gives 15.17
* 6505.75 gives 15.82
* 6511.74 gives 16.06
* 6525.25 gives 14.71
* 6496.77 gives 13.72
